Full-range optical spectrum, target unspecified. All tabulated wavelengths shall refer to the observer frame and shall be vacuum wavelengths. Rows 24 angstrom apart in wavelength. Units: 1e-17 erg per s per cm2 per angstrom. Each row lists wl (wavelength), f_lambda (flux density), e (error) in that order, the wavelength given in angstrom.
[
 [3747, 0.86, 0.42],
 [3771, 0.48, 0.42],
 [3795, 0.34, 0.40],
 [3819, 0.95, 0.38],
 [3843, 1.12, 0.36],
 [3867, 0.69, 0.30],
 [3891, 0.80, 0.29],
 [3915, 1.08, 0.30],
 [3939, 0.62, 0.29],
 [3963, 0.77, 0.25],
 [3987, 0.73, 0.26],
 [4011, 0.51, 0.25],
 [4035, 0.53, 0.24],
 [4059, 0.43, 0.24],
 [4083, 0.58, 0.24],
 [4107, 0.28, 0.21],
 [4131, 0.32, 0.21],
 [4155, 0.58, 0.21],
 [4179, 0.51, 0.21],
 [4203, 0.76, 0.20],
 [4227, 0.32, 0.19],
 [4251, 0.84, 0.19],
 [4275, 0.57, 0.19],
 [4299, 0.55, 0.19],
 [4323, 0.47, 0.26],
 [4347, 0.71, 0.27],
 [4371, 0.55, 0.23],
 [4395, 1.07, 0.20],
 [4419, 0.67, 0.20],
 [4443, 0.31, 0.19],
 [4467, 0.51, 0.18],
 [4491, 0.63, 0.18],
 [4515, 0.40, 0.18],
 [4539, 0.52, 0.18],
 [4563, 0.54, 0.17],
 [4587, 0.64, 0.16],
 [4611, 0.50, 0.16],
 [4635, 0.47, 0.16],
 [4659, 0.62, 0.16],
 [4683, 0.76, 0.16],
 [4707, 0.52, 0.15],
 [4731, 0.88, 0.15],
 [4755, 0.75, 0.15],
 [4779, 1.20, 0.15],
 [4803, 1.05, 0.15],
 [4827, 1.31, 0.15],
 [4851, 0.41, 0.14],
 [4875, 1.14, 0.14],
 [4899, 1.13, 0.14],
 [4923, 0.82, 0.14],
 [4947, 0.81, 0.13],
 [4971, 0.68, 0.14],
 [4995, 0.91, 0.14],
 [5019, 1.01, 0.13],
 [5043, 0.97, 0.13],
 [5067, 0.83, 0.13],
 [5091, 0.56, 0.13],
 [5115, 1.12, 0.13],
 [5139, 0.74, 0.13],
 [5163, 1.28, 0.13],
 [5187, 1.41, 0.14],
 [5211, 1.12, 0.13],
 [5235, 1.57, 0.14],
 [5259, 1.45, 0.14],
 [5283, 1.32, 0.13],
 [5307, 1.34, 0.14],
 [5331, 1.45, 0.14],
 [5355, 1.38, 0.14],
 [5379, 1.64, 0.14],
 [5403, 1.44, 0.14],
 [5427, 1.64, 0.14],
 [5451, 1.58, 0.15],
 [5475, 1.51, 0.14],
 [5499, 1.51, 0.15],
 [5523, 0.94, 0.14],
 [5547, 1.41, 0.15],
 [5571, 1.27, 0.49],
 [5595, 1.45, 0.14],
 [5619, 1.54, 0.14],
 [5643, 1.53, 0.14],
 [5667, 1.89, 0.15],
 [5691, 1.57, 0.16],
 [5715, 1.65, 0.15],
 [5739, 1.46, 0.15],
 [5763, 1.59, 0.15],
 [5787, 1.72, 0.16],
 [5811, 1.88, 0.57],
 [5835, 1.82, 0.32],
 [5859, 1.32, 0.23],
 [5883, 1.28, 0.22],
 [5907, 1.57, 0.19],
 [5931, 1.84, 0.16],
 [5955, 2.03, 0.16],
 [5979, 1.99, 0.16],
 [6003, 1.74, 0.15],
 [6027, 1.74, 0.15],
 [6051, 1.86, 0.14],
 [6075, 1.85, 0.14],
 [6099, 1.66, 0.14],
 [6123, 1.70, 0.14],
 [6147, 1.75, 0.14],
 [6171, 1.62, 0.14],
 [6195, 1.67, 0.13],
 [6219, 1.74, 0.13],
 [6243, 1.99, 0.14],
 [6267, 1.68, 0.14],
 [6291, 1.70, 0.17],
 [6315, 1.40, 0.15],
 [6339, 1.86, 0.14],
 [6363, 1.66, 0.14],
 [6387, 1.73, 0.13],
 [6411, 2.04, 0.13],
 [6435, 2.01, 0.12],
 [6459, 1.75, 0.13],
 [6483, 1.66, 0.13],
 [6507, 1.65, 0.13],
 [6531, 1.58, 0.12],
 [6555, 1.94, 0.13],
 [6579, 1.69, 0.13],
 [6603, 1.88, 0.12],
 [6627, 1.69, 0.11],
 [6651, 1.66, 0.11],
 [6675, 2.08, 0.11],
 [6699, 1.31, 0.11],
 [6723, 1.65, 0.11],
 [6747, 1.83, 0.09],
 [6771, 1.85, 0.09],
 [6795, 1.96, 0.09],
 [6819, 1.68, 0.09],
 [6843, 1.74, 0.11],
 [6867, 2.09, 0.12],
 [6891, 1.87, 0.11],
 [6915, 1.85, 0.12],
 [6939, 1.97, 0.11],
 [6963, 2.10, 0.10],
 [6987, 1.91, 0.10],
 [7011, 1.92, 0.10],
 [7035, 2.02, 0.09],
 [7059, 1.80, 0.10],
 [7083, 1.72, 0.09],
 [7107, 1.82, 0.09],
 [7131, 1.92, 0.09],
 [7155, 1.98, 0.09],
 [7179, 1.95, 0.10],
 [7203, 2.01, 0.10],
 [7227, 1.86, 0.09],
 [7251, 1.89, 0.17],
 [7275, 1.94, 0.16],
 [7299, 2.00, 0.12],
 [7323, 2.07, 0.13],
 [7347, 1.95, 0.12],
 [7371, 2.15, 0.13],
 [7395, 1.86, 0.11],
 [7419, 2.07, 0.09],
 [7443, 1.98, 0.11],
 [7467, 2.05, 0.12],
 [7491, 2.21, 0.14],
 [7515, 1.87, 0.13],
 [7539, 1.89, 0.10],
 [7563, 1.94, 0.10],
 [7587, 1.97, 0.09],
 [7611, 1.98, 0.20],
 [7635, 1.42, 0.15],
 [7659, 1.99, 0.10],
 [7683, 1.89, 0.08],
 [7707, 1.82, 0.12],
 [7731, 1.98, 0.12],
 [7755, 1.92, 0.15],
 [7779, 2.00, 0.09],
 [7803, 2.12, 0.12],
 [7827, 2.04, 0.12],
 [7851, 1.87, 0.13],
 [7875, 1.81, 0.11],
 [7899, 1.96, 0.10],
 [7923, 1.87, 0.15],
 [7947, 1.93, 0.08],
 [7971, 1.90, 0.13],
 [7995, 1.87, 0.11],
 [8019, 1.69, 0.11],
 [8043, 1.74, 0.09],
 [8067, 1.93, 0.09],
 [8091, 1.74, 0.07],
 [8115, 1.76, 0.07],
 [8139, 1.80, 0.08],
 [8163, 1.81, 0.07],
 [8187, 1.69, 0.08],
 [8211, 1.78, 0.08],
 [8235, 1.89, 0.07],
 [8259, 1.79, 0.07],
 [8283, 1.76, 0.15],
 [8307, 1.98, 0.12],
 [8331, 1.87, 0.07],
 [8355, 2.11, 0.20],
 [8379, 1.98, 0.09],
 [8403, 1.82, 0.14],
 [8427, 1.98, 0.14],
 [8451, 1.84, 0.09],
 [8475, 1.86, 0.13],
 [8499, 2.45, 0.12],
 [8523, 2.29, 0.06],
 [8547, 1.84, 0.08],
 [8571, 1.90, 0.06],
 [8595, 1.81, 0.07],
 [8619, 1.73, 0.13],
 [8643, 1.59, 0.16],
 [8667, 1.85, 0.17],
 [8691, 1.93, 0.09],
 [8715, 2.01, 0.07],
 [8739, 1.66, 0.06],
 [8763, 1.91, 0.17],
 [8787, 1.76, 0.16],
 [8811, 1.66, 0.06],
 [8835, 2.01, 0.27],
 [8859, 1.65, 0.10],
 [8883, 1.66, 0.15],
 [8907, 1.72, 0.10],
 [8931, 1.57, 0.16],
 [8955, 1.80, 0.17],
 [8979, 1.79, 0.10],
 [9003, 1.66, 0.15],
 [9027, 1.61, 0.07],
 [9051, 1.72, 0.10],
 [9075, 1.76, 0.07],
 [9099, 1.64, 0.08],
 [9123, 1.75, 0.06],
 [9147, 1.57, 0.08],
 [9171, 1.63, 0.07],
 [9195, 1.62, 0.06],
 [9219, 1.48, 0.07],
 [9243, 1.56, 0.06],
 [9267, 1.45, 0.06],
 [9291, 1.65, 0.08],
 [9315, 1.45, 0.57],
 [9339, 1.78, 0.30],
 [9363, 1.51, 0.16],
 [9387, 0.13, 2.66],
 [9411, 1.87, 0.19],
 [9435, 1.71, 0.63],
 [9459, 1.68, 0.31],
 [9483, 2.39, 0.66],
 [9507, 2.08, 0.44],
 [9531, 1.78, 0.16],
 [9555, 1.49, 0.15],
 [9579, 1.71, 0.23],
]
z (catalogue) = 0.29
